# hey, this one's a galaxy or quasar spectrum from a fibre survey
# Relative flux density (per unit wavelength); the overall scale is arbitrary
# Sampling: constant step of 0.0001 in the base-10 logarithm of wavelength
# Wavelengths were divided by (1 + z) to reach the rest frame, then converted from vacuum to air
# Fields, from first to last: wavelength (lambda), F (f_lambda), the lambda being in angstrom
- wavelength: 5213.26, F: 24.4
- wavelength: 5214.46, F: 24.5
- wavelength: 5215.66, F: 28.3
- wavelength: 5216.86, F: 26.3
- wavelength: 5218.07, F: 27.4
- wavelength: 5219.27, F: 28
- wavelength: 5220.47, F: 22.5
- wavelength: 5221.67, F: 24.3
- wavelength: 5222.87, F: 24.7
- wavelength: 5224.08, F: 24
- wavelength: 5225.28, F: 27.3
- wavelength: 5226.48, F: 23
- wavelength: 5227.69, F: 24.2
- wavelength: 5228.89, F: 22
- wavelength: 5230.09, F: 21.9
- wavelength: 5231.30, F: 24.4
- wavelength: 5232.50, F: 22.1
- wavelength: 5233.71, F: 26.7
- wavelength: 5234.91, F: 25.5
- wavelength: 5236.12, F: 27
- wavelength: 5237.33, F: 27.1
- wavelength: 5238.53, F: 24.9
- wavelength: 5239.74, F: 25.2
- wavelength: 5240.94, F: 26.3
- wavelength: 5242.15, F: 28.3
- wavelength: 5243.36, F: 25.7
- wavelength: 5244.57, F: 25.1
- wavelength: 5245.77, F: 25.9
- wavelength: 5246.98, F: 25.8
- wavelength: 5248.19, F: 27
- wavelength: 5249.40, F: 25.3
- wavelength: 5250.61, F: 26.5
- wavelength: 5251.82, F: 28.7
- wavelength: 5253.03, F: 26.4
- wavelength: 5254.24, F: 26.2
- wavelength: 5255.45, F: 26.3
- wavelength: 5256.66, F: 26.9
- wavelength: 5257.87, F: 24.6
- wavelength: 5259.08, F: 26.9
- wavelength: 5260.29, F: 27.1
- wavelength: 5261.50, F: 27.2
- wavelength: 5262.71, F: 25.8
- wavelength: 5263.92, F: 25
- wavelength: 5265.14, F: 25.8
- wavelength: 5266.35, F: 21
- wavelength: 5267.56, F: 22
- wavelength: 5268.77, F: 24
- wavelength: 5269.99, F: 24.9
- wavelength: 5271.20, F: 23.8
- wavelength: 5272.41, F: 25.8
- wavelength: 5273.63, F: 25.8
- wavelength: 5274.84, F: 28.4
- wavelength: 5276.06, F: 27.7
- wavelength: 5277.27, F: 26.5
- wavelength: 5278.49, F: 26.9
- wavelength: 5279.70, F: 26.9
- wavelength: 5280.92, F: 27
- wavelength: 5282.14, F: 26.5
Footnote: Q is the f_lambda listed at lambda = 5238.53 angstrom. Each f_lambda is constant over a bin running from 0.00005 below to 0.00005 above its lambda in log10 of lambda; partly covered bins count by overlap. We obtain 24.9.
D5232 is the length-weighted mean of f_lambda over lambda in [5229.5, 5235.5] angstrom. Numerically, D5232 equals 24.1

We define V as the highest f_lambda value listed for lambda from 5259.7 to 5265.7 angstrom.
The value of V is 27.2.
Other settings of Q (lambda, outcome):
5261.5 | 27.2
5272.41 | 25.8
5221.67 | 24.3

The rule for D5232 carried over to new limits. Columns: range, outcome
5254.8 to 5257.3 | 26.6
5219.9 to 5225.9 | 24.6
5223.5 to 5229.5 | 24.1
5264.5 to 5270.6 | 23.5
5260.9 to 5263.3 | 26.5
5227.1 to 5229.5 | 23.2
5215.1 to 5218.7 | 27.3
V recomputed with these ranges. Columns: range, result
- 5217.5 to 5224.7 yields 28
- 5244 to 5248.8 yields 27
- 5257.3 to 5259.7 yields 26.9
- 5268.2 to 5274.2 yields 25.8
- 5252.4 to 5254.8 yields 26.4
